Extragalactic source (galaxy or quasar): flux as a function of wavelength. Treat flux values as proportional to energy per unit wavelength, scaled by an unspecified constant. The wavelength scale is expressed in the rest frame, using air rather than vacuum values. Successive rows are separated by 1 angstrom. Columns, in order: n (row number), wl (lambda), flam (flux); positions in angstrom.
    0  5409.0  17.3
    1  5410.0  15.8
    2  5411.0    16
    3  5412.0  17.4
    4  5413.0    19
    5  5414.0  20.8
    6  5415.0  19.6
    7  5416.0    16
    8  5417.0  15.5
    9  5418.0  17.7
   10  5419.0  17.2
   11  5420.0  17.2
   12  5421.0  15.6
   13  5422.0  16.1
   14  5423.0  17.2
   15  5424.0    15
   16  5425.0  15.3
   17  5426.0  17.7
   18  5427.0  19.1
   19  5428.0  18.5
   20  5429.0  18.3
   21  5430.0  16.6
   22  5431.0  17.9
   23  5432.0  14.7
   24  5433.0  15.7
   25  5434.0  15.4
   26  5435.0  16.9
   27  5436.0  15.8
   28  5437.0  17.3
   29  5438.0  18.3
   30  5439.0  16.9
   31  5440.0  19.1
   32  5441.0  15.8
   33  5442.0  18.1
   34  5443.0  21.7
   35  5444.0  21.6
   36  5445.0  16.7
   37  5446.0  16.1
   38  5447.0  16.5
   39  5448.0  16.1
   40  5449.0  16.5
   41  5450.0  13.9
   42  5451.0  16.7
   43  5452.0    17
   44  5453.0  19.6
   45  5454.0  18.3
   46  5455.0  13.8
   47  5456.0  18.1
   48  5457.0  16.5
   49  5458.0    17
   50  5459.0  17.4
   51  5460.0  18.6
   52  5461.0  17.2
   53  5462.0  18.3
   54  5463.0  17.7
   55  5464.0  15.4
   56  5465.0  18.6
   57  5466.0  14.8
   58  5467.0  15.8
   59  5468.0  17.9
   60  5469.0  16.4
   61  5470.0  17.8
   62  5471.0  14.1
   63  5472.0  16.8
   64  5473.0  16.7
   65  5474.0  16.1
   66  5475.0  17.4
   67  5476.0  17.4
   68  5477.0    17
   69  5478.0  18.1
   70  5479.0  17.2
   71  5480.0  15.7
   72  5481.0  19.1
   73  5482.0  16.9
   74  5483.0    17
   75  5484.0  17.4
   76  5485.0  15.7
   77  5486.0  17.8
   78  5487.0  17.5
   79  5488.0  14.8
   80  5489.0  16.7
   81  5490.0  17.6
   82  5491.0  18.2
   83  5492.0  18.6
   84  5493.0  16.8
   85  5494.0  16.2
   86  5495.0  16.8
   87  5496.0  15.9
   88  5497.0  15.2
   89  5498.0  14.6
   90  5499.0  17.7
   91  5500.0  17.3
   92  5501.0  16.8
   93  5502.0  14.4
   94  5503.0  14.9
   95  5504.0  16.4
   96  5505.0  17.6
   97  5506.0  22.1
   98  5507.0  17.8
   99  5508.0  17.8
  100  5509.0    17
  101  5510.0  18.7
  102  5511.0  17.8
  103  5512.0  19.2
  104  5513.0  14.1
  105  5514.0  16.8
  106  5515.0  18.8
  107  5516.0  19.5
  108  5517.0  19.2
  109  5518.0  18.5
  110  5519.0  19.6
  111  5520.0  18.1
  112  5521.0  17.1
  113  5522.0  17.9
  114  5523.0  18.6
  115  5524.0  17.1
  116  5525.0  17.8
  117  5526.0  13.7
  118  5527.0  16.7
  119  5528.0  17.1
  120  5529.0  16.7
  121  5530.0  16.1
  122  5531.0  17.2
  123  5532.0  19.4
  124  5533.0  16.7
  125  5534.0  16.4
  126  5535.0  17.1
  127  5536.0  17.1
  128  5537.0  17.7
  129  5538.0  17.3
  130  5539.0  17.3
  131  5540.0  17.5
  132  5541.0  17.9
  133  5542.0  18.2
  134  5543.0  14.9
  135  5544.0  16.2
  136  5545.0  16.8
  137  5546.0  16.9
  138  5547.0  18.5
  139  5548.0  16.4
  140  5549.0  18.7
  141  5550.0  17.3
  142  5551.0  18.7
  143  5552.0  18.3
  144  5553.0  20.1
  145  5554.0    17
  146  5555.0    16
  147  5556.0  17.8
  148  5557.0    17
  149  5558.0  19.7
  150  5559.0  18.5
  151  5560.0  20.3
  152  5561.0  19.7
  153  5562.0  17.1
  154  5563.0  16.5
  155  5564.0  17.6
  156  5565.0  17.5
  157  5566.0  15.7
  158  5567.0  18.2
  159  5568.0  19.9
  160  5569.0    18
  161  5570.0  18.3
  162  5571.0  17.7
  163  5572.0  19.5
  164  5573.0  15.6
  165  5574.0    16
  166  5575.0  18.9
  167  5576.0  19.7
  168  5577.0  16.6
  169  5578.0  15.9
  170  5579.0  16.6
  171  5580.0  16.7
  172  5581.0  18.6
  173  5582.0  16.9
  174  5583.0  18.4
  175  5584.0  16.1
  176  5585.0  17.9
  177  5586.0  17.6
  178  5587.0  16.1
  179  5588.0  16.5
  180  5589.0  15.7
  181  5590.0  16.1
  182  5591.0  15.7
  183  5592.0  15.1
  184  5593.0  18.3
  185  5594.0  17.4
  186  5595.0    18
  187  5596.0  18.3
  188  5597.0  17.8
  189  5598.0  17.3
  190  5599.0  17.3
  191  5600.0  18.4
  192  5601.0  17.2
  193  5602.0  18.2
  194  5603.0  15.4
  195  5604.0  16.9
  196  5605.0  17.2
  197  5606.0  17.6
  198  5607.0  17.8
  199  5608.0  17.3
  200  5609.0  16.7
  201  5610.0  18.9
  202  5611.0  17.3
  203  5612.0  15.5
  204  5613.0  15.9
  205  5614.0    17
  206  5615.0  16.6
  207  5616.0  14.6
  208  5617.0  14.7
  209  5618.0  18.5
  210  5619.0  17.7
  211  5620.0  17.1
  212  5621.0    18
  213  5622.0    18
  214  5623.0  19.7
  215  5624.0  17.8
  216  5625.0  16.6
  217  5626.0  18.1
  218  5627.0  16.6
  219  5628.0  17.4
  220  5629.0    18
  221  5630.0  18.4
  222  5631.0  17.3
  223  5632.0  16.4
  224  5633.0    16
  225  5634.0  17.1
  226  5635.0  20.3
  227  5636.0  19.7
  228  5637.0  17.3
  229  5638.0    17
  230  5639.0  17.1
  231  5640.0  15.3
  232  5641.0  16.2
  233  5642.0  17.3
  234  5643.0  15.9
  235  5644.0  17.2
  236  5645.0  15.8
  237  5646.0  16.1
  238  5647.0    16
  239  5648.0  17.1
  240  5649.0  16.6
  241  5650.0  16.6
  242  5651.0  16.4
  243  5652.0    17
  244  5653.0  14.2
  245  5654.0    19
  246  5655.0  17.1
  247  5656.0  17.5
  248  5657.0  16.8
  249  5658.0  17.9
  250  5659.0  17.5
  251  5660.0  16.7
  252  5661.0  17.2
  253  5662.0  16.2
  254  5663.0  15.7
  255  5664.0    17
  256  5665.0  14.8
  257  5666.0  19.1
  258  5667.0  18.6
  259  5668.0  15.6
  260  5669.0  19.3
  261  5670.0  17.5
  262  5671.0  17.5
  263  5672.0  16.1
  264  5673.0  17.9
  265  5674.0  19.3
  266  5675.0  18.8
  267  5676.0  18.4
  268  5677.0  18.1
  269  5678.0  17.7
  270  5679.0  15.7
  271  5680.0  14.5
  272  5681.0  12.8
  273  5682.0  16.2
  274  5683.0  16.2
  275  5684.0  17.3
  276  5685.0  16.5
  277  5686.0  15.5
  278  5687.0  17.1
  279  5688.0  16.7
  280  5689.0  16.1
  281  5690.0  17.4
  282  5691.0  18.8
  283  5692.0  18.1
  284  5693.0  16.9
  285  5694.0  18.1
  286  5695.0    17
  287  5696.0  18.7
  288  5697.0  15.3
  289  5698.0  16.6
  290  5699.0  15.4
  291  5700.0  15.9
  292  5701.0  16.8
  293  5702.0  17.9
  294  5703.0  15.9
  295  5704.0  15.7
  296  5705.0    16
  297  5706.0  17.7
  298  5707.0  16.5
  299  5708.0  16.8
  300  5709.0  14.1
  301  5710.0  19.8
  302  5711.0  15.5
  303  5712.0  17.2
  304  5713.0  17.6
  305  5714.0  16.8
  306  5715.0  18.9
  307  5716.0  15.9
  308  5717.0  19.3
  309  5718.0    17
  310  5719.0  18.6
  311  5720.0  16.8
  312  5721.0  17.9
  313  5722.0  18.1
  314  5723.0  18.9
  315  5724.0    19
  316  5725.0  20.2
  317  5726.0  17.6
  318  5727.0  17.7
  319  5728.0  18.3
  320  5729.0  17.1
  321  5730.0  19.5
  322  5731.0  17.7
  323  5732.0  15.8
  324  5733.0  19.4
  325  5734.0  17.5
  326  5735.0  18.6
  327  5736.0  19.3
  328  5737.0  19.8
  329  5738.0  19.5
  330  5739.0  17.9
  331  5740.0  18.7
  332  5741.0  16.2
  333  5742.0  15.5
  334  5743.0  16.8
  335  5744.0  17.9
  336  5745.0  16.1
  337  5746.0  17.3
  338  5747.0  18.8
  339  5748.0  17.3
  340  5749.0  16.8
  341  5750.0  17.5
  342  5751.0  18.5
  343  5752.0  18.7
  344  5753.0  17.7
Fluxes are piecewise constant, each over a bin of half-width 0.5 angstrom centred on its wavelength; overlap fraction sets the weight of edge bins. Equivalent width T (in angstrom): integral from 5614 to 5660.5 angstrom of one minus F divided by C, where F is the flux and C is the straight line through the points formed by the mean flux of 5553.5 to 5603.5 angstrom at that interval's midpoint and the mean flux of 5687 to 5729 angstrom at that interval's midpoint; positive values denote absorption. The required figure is 0.77 angstrom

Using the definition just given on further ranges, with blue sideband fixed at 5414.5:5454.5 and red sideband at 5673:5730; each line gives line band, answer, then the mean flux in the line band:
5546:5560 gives -0.7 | 18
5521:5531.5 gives 0.2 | 16.9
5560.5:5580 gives -0.5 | 17.6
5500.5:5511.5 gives -0.2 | 17.4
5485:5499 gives 0.4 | 16.7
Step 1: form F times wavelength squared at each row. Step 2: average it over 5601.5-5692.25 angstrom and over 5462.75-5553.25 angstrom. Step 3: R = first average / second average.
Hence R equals 1.04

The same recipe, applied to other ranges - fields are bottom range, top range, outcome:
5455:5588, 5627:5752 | 1.06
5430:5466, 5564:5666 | 1.06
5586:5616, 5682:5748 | 1.07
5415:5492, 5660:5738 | 1.11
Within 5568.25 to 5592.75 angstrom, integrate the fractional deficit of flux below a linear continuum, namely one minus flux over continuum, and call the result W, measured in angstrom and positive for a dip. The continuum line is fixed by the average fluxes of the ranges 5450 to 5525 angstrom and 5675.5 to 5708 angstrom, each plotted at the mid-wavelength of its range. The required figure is -0.3 angstrom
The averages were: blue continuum 17.2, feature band 17.1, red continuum 16.7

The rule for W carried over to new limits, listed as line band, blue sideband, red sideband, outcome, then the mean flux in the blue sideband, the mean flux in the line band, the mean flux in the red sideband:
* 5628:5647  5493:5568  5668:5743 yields 0.29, 17.4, 17.1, 17.3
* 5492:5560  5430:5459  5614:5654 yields -1.32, 17.1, 17.4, 17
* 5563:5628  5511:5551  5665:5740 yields 0.53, 17.4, 17.3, 17.4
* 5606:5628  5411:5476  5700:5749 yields 0.28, 17.1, 17.2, 17.6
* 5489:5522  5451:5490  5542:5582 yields -0.29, 17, 17.4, 17.7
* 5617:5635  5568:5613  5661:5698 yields -0.42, 17.3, 17.6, 17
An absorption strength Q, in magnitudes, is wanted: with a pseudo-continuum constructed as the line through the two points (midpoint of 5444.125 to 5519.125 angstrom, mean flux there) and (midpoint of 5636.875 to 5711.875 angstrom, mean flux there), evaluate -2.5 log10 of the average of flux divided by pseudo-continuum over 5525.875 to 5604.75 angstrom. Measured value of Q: -0.026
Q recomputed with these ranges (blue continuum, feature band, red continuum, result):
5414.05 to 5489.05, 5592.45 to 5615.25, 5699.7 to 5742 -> 0.00 mag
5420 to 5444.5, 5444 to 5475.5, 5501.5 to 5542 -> 0.03 mag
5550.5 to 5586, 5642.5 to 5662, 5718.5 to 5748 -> 0.07 mag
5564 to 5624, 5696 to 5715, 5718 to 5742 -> 0.09 mag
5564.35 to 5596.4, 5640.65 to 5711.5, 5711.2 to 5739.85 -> 0.06 mag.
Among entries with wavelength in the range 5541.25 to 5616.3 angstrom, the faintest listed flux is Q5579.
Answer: 14.6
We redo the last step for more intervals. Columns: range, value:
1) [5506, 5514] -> 14.1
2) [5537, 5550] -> 14.9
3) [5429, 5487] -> 13.8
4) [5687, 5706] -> 15.3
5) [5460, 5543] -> 13.7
